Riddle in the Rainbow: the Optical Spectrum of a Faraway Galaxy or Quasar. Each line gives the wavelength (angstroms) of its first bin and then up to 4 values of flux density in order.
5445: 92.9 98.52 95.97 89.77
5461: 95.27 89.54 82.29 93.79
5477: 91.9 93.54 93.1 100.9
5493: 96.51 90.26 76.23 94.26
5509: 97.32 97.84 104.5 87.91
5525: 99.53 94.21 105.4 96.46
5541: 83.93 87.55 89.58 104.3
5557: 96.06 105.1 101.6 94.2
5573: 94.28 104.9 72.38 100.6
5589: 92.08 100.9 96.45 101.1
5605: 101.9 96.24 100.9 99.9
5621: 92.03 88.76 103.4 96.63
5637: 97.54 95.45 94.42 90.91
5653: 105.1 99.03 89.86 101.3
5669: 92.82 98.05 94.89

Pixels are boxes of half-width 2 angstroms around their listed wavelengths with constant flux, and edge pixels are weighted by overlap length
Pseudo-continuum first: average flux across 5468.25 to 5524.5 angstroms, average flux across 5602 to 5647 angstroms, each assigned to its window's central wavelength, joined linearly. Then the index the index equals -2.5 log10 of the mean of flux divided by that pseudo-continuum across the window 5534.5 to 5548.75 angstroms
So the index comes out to 0.06 mag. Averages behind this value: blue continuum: 93.3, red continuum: 97.1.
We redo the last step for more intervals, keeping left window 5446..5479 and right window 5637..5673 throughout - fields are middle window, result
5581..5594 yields 0.01 mag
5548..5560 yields -0.04 mag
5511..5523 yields -0.04 mag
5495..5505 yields 0.09 mag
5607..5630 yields -0.01 mag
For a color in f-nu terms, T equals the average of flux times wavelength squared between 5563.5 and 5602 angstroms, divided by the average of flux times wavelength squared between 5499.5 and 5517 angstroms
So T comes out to 1.05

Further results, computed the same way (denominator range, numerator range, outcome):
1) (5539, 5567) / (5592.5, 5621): 1.06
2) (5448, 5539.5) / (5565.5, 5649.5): 1.07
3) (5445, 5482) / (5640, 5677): 1.12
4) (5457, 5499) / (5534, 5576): 1.06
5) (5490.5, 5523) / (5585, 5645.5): 1.09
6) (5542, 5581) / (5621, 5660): 1.03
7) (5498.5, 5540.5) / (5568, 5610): 1.04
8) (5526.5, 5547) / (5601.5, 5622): 1.08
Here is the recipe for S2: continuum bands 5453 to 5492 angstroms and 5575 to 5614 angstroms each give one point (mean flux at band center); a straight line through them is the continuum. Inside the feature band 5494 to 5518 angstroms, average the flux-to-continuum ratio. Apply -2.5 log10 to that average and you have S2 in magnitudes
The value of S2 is 0.01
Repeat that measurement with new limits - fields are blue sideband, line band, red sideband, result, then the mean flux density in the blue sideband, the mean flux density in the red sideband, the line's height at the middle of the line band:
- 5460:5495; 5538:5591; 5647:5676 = 0.00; 92.9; 96.7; 94.7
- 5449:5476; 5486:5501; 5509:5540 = 0.02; 91.7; 97.5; 94.6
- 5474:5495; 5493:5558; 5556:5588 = 0.02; 95.1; 96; 95.5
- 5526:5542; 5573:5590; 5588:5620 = 0.06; 96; 98.7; 97.8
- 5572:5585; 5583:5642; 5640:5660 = -0.04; 91.8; 96.7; 94.1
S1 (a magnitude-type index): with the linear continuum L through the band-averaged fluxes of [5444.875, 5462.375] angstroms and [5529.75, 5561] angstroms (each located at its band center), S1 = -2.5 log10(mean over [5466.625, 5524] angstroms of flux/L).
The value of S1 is 0.023 mag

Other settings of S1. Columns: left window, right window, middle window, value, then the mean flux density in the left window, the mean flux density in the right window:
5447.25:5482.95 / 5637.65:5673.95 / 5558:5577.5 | -0.056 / 92.2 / 96.3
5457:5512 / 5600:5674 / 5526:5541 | -0.036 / 91.9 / 97.1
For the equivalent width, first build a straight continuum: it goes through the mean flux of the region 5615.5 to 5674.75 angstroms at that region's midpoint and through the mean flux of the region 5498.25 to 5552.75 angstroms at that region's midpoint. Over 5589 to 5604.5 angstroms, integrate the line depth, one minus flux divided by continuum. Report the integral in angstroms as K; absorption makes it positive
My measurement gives -0.6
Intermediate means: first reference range 93.7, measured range 98.8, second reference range 96.3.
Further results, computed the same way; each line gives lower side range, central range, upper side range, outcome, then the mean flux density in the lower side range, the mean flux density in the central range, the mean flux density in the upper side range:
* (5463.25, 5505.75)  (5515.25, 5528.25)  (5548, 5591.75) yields -0.5 angstroms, 91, 96.9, 96.1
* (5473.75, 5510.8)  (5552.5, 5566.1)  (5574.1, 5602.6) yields -1.0 angstroms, 92.7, 101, 95.4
